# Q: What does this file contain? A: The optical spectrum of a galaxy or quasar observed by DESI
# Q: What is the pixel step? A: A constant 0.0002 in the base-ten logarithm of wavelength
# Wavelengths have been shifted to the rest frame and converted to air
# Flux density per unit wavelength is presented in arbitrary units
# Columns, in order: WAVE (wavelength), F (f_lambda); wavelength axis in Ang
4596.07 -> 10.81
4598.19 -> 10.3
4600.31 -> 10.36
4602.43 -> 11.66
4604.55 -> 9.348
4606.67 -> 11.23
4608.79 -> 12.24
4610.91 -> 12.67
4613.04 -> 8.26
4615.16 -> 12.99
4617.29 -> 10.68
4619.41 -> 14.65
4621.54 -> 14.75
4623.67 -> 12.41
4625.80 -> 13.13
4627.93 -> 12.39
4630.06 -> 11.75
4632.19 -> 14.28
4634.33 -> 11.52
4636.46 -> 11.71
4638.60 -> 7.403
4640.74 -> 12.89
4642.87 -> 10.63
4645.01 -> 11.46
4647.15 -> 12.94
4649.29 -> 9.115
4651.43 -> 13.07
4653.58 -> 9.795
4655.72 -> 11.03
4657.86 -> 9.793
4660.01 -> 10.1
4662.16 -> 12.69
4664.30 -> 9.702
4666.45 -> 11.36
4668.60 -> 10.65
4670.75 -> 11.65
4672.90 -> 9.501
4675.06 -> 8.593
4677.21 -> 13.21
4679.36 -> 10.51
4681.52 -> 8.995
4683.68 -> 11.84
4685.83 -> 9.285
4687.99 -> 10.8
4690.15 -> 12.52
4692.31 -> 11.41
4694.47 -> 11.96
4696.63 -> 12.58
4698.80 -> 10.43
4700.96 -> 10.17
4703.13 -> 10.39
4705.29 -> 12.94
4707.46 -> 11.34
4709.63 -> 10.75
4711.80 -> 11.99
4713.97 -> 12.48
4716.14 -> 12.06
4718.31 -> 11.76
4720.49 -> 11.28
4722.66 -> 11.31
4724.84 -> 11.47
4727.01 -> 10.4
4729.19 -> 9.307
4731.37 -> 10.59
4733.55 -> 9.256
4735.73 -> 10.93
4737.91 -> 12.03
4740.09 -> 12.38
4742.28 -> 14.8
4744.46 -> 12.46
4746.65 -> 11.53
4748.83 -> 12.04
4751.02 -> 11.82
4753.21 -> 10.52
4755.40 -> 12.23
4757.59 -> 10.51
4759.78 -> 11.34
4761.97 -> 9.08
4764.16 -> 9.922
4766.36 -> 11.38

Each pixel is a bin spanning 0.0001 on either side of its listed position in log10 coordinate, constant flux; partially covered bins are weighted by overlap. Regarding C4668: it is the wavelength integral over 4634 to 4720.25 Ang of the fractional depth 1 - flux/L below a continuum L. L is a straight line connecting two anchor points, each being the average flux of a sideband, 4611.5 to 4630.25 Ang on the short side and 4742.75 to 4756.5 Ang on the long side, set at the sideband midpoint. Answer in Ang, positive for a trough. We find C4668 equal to 7.7 Ang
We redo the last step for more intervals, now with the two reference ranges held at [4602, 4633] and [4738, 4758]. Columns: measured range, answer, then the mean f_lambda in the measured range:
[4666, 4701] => 3.5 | 10.9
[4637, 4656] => 1.9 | 10.9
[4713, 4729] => 0.9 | 11.4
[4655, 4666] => 1.3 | 10.7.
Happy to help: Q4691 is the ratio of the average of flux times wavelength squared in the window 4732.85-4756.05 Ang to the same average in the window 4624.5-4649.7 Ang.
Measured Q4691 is 1.06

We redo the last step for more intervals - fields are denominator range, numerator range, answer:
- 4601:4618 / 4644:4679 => 1.00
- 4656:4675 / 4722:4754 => 1.11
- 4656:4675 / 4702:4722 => 1.12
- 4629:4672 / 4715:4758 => 1.06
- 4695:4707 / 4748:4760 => 1.03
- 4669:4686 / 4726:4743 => 1.08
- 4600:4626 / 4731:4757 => 1.04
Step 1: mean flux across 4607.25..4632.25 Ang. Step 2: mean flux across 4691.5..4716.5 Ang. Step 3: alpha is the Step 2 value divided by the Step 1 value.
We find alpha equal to 0.93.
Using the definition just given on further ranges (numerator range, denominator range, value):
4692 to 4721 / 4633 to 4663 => 1.05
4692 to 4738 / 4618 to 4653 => 0.93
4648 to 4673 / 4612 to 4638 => 0.88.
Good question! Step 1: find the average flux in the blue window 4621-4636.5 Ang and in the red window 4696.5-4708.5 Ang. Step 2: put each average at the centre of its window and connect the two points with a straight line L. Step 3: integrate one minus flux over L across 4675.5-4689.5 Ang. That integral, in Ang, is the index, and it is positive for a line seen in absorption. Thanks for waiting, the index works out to 1.1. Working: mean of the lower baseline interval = 12.7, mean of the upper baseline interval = 11.2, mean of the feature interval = 10.7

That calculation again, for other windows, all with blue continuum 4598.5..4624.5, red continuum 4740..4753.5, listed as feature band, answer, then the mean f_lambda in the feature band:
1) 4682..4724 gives 2.5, 11.4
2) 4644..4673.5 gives 2.4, 10.9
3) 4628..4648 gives 0.3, 11.6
